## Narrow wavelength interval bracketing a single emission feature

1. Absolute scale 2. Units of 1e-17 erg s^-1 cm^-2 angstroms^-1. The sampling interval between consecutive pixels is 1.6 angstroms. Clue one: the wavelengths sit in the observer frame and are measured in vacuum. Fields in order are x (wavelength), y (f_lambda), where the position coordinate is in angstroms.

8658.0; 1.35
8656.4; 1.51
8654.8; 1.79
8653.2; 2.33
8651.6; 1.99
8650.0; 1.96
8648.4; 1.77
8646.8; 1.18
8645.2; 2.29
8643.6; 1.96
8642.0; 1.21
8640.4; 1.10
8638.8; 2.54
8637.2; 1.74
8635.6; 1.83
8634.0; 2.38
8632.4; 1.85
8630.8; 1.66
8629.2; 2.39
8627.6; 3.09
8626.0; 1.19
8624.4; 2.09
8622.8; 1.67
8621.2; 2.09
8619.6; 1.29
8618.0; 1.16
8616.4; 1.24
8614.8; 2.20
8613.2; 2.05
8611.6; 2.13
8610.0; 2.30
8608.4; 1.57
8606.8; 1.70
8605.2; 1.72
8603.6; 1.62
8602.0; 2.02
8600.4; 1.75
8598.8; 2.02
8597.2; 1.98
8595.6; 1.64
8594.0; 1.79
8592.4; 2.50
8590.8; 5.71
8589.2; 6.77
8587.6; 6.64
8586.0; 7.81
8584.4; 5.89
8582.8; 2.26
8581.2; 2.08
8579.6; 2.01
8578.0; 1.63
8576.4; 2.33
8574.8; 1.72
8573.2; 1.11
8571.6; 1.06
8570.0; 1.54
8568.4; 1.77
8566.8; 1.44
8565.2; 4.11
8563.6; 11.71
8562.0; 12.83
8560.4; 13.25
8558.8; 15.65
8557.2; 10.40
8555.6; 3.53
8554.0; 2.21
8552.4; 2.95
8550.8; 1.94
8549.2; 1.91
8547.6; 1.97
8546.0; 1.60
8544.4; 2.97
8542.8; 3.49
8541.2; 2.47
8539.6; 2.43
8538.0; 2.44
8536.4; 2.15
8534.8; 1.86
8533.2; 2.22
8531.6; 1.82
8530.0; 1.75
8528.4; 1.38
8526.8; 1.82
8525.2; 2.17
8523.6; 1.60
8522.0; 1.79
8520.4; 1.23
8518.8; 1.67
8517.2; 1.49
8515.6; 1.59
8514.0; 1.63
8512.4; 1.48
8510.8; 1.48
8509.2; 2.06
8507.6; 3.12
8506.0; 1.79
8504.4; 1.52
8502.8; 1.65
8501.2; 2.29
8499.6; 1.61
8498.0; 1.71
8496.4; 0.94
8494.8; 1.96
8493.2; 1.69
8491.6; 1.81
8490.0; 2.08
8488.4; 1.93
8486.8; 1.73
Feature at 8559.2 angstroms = H-alpha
